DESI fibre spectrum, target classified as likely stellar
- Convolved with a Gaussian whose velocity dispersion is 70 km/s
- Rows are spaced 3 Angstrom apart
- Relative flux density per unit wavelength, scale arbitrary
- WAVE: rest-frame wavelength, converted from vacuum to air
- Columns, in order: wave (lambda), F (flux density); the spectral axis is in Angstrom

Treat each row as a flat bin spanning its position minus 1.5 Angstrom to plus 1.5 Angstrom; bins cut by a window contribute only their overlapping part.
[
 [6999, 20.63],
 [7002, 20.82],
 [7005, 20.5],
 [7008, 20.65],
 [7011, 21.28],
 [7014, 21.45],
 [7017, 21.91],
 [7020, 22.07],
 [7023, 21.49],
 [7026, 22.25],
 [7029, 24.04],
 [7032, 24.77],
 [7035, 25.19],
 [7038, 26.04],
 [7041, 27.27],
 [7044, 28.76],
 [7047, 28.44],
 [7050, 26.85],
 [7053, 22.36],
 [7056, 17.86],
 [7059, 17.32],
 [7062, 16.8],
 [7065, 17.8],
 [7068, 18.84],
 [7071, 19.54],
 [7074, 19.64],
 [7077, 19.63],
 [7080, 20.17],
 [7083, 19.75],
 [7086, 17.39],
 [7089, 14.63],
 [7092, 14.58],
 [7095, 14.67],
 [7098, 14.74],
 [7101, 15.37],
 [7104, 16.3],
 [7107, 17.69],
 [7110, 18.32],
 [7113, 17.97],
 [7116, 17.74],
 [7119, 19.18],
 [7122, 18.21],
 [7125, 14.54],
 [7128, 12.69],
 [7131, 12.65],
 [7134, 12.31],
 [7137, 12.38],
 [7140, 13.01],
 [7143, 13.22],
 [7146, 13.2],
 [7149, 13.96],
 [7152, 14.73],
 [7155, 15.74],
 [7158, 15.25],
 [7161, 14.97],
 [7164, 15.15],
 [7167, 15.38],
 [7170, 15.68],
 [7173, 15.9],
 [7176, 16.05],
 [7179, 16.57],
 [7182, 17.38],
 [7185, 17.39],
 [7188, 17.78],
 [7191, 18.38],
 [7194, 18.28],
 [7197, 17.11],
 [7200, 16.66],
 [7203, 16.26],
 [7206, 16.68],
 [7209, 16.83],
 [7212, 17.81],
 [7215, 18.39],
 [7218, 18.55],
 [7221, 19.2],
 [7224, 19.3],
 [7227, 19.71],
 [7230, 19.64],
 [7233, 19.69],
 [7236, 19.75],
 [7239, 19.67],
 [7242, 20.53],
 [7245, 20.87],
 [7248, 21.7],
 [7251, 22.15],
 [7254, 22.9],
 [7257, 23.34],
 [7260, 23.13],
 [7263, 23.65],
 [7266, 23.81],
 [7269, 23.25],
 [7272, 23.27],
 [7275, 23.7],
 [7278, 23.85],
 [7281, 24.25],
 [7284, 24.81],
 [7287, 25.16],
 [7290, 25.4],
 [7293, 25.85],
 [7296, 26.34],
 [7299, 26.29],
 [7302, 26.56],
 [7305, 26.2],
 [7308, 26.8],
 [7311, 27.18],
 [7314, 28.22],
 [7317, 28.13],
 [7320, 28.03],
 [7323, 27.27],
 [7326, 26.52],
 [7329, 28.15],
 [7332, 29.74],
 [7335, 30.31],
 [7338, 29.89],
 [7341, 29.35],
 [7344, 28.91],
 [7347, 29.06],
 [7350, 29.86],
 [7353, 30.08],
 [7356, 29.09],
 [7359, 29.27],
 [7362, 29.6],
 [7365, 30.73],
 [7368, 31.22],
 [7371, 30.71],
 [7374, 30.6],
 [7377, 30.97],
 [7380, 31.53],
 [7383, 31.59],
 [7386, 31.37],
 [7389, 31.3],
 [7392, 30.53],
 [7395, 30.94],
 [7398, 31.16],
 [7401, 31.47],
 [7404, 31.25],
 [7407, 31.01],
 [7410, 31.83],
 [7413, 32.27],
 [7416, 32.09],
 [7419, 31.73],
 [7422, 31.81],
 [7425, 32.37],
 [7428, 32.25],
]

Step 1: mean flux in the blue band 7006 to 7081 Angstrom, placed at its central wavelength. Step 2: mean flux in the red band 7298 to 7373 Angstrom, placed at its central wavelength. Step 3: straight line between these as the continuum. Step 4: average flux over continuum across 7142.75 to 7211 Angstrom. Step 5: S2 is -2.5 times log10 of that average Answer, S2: 0.48 mag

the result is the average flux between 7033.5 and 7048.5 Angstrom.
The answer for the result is 27.1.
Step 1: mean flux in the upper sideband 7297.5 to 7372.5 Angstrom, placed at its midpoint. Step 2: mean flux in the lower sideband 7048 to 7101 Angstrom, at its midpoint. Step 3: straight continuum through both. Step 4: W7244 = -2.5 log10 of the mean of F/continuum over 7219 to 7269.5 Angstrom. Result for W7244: 0.18 mag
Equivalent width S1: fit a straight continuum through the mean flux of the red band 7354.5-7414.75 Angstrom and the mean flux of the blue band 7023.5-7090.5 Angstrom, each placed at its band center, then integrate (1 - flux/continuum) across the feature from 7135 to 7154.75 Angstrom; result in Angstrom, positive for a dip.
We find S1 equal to 8.7 Angstrom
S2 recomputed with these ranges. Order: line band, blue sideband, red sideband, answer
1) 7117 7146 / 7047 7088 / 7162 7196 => 0.26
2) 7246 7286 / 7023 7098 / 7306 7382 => 0.16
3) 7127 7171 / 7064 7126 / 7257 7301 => 0.36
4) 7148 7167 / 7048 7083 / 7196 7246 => 0.26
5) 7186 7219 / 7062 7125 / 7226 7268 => 0.16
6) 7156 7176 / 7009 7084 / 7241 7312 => 0.44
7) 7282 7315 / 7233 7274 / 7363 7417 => -0.05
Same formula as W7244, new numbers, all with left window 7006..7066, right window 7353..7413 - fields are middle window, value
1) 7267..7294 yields 0.17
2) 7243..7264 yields 0.23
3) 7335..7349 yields 0.02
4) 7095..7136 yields 0.47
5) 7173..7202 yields 0.46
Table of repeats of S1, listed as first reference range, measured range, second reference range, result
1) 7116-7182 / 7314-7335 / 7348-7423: -1.1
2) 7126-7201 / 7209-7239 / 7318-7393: 1.2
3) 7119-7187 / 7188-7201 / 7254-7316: 0.3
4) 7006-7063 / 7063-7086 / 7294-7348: 4.4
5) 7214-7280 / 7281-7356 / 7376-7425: -4.4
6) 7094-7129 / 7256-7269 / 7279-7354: 0.6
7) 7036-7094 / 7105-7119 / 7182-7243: 1.4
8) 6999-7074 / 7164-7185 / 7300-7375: 7.5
